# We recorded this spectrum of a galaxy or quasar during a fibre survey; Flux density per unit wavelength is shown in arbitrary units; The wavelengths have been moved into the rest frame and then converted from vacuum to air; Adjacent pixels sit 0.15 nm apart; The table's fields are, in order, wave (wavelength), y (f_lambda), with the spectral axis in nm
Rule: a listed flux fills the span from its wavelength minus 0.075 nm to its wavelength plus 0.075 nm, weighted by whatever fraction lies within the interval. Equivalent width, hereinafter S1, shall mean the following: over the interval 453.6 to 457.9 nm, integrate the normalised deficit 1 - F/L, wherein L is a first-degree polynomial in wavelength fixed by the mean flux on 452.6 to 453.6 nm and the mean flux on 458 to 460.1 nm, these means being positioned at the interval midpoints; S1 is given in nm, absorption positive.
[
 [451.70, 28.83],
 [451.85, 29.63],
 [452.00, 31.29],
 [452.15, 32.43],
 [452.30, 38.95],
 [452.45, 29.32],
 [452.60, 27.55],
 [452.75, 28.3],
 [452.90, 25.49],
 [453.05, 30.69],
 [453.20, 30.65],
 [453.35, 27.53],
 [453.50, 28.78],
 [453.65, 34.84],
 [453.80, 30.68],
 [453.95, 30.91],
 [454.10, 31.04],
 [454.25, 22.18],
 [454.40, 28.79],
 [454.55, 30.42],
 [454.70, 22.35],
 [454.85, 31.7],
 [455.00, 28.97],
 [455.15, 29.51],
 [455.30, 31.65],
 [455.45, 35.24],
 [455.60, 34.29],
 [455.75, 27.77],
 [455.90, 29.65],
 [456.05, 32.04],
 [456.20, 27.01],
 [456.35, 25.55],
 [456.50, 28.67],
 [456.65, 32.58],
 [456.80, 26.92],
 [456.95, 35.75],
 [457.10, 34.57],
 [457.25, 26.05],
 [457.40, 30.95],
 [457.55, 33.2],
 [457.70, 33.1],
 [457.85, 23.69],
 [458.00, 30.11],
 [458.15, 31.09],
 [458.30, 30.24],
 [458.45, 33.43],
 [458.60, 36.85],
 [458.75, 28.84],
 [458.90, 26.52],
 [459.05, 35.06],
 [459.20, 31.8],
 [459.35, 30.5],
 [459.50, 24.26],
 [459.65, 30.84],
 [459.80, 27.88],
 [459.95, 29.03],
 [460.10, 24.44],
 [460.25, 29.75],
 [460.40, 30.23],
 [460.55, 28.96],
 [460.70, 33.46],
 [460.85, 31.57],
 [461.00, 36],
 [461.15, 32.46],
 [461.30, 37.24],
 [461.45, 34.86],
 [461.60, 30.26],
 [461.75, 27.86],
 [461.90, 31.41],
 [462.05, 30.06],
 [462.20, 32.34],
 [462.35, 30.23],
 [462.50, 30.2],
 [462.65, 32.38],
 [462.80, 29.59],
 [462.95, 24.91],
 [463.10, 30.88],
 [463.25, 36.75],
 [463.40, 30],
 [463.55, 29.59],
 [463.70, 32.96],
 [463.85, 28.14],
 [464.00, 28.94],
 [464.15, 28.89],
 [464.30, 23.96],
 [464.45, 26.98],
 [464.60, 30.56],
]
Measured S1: -0.09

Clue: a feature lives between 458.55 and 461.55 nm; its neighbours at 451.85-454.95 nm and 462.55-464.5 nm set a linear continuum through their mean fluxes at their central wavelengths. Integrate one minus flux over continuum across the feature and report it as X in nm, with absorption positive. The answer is -0.14 nm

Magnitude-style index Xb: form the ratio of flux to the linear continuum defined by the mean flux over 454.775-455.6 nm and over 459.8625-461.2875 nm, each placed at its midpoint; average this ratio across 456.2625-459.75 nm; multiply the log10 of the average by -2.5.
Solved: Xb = 0.03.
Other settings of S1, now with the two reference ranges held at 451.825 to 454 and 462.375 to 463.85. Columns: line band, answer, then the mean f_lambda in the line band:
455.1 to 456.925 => 0.018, 30.2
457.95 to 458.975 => -0.015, 31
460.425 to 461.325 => -0.067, 32.9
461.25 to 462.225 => -0.039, 31.9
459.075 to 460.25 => 0.070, 28.8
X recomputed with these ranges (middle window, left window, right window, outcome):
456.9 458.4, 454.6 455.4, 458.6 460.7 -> -0.08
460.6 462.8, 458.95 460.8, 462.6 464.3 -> -0.16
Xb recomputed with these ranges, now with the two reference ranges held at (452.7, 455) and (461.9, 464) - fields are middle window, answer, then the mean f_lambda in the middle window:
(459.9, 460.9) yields 0.02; 29.6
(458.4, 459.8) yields -0.03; 30.7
